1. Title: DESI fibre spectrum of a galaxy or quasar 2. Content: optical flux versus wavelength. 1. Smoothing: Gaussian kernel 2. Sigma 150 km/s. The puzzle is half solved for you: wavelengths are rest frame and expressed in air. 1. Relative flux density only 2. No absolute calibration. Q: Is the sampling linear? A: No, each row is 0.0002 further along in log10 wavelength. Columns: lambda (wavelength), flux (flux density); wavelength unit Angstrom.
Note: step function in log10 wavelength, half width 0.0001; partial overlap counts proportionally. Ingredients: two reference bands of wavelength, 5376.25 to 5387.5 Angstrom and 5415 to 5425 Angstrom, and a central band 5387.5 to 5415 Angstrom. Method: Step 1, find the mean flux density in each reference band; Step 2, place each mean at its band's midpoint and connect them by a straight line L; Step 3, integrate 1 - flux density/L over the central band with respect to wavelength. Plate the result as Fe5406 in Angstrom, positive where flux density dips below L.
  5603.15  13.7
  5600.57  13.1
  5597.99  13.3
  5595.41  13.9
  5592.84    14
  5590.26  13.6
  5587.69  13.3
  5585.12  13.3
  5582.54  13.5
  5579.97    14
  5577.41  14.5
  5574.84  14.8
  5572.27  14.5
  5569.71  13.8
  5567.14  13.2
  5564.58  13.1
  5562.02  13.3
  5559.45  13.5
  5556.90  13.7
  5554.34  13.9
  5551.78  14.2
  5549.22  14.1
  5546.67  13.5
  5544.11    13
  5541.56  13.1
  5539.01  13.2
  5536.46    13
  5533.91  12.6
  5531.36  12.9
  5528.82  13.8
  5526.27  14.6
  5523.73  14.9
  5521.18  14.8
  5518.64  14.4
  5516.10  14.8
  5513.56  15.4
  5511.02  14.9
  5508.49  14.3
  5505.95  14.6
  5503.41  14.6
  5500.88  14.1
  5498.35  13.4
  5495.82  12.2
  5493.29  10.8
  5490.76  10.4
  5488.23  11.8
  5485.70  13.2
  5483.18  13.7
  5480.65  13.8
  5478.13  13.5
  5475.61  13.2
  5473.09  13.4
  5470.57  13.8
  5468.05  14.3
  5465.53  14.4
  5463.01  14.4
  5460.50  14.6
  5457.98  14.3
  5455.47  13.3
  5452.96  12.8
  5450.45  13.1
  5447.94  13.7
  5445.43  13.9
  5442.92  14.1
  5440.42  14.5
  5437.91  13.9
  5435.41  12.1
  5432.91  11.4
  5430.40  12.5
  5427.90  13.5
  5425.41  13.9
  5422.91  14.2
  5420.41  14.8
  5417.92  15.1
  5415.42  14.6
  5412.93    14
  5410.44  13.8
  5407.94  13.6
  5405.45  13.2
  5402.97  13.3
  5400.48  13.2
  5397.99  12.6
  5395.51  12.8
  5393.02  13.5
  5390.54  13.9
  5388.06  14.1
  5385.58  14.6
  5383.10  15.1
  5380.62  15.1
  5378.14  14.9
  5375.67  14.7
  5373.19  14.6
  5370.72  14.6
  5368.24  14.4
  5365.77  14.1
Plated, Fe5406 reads 2.4 Angstrom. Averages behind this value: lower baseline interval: 14.9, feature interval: 13.5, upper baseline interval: 14.6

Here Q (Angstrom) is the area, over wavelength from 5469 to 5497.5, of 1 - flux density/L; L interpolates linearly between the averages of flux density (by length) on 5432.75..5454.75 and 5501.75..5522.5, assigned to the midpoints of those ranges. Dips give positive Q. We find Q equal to 2.8 Angstrom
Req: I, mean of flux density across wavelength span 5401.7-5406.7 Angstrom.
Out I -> 13.3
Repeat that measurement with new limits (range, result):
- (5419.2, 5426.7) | 14.3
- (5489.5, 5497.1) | 11.1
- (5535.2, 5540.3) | 13.1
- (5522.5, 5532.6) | 14.1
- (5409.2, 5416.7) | 14.1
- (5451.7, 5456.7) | 13.1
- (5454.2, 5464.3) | 14.1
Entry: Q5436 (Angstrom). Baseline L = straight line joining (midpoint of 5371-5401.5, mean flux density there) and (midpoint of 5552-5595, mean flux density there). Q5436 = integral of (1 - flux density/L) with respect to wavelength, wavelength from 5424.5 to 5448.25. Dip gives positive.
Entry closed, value 1.2 Angstrom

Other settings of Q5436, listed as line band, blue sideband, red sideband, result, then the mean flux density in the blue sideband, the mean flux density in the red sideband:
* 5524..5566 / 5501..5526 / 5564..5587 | 2.3 Angstrom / 14.7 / 13.9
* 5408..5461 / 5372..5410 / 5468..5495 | -1.2 Angstrom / 13.9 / 12.8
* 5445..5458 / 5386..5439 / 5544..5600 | 0.2 Angstrom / 13.5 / 13.7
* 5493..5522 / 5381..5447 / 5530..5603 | -1.1 Angstrom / 13.7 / 13.6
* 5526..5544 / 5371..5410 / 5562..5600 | 0.7 Angstrom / 14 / 13.7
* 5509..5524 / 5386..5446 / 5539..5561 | -1.4 Angstrom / 13.6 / 13.6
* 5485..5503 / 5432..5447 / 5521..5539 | 1.6 Angstrom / 13.4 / 13.7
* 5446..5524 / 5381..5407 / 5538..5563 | -0.5 Angstrom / 13.7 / 13.6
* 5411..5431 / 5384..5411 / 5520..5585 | -0.8 Angstrom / 13.5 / 13.7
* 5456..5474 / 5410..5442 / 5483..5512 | -1.0 Angstrom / 13.7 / 13.1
